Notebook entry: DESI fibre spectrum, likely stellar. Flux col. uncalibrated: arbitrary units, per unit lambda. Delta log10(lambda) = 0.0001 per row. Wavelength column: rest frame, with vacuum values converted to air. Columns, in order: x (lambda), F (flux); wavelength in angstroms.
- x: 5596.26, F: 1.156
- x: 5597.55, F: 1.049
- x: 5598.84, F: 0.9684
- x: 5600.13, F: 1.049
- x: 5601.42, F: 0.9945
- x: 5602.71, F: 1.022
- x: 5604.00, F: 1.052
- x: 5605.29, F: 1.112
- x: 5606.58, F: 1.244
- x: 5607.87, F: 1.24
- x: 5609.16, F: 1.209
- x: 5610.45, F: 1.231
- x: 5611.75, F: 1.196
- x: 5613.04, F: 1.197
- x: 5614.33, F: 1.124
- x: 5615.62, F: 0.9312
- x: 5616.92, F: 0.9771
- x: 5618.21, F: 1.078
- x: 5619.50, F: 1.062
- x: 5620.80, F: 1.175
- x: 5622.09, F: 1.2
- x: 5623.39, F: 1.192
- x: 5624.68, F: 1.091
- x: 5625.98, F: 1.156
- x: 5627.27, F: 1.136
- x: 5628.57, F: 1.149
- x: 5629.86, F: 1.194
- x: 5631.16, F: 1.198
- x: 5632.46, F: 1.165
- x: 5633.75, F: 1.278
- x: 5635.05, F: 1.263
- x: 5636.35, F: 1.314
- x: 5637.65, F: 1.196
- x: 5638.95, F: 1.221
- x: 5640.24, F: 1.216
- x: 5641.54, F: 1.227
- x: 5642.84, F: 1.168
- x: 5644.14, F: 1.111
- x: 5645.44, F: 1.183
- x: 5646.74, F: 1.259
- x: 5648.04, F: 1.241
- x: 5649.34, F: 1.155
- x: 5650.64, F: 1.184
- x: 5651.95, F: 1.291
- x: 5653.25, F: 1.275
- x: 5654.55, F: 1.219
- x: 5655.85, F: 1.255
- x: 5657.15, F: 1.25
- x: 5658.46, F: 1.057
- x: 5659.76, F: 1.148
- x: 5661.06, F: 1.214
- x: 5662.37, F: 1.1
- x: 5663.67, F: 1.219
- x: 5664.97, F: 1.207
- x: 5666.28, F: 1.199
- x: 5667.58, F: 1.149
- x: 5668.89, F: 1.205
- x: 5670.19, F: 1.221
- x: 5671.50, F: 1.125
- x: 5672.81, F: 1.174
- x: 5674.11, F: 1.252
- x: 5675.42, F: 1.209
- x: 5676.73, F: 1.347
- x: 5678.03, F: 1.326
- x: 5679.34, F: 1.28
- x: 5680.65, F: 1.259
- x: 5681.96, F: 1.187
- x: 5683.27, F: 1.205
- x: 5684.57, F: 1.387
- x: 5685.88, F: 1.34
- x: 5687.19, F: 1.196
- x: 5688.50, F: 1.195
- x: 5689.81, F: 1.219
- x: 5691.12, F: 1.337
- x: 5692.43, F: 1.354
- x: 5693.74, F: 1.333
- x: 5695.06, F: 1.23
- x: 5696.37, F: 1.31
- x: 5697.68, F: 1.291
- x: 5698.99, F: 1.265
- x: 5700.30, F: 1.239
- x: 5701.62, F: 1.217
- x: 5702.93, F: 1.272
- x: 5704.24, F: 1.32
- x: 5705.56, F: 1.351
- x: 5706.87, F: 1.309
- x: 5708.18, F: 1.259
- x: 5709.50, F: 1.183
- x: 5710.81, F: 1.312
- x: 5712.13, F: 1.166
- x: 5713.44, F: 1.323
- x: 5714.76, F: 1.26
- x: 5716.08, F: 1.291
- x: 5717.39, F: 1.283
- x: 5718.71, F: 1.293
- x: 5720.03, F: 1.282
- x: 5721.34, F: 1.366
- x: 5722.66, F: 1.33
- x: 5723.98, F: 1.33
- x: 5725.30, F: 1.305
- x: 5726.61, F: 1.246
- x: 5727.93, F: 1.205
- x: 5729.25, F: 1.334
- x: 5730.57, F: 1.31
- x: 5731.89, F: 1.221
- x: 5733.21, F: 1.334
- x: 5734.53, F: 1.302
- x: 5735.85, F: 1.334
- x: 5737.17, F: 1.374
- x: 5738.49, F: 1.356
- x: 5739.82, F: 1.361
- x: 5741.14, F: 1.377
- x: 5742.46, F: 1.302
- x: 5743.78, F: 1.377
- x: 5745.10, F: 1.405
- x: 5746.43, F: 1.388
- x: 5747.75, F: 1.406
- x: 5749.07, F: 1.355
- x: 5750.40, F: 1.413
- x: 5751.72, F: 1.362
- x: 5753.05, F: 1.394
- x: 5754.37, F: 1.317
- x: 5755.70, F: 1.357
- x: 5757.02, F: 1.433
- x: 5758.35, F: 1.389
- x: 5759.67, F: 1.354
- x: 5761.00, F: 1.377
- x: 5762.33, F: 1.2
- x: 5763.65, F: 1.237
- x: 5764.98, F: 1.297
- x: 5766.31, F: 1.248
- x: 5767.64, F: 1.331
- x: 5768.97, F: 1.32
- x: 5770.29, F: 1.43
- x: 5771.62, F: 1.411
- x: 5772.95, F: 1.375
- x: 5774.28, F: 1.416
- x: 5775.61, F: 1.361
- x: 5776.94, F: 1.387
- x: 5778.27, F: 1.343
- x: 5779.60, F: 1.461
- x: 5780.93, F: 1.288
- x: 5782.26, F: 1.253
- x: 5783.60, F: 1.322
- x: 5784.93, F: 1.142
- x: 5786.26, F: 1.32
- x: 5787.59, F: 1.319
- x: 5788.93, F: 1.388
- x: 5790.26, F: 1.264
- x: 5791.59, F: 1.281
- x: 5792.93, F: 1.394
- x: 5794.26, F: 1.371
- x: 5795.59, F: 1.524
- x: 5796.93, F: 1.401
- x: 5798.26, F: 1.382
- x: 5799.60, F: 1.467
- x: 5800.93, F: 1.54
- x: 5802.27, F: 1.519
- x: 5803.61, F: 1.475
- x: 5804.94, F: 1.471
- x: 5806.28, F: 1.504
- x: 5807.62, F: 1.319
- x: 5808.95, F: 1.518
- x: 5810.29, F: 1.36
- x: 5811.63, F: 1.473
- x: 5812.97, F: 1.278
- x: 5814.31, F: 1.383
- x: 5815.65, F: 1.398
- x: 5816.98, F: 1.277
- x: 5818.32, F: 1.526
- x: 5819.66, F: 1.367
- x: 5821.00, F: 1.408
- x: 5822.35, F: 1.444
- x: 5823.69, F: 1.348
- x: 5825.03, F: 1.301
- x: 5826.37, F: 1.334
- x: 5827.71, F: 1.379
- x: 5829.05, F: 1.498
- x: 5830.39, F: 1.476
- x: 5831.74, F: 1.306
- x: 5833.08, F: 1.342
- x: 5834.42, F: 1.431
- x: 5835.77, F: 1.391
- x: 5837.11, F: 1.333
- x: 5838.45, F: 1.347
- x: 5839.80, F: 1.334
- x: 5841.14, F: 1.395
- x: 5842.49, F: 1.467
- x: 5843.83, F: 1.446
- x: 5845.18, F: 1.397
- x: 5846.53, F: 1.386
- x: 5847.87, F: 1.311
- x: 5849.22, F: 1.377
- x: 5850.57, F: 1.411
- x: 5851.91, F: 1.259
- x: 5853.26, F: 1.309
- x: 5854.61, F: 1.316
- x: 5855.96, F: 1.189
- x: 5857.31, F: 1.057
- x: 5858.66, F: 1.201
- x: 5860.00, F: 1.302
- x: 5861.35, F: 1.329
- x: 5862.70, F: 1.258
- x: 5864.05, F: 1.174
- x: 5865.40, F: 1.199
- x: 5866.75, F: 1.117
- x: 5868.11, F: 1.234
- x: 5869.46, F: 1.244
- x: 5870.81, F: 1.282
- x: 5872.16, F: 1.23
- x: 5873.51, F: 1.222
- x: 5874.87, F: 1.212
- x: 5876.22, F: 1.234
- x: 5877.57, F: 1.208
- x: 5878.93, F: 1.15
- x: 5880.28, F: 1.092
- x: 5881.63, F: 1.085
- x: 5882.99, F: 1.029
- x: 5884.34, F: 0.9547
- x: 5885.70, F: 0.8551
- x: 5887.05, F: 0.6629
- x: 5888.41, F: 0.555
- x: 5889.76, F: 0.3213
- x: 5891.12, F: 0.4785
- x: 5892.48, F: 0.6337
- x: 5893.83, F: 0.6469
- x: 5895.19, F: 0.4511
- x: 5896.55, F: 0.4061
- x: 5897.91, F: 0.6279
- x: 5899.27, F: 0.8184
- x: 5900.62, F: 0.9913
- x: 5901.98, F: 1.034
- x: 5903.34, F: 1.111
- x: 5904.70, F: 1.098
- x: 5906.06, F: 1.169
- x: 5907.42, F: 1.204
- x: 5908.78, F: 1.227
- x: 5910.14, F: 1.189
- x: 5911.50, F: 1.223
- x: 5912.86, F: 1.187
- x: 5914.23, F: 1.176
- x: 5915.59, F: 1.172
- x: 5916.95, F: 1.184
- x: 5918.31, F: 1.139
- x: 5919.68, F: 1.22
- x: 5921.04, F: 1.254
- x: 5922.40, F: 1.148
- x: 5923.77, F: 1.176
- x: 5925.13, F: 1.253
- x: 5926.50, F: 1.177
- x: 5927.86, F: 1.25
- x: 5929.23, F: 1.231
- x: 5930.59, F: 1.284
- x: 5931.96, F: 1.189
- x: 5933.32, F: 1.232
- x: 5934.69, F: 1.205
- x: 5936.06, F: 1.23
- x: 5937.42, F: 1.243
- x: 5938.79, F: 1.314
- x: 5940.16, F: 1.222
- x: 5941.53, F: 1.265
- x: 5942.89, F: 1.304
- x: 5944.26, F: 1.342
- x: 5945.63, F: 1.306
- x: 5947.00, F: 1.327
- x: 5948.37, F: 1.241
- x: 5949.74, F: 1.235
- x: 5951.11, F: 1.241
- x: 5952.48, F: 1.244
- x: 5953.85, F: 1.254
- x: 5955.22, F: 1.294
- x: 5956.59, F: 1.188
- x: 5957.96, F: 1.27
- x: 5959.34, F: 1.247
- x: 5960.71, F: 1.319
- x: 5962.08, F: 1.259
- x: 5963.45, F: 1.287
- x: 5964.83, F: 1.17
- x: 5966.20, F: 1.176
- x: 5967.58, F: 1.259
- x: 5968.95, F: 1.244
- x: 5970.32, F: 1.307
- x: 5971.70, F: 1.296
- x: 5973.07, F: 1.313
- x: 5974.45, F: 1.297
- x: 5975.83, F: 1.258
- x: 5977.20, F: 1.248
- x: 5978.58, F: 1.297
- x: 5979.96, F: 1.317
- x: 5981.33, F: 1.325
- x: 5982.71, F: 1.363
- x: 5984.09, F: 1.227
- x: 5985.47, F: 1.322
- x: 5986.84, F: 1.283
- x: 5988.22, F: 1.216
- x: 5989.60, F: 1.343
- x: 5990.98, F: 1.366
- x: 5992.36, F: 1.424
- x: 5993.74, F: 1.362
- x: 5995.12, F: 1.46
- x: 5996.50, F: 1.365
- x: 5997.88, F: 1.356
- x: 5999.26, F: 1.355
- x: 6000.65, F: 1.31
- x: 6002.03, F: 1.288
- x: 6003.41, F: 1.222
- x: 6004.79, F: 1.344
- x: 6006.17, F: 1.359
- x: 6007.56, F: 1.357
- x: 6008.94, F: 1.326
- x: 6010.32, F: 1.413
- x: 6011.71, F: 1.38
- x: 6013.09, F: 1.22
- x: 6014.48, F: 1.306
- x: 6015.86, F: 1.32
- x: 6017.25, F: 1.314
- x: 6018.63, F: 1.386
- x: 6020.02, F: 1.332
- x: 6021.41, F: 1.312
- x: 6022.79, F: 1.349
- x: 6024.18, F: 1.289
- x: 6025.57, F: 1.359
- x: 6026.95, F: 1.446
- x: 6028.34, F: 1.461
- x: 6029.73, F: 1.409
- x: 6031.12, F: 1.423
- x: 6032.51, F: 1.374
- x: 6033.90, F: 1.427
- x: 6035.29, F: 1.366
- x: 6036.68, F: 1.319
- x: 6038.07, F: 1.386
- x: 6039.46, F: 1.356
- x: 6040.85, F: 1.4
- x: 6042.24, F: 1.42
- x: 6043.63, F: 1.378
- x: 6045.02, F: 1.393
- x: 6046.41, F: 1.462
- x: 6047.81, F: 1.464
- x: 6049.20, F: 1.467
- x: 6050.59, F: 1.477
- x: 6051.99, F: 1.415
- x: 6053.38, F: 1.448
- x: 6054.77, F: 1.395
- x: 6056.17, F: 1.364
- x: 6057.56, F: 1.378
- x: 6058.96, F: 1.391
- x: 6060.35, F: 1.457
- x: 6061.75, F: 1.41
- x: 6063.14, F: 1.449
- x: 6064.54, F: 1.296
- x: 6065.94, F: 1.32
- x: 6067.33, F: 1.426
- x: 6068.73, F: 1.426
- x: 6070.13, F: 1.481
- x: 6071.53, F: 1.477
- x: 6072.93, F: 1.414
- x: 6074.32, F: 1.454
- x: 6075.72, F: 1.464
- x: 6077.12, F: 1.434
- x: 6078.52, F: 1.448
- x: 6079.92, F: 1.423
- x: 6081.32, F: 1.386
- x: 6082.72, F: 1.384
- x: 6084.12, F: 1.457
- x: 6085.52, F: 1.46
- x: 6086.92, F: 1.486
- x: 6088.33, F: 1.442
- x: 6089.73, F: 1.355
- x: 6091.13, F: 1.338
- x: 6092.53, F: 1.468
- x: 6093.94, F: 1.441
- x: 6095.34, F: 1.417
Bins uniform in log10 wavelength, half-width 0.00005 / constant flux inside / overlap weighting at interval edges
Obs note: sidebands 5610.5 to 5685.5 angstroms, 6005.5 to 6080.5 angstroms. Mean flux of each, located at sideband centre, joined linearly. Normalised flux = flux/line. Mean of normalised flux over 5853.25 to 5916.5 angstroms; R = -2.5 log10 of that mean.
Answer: 0.26 mag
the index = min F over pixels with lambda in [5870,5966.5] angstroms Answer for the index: 0.3213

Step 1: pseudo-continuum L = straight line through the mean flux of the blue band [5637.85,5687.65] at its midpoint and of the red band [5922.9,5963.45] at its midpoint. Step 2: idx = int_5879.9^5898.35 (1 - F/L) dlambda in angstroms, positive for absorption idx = 8.2 angstroms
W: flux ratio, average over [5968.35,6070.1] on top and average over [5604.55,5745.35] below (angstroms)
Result 1.1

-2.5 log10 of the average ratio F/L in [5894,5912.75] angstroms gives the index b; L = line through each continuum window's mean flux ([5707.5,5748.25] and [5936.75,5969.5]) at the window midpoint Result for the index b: 0.30 mag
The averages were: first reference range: 1.31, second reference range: 1.26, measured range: 0.964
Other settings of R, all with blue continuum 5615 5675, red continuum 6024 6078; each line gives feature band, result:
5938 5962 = 0.07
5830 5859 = -0.04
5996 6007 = 0.05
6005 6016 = 0.04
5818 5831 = -0.10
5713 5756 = -0.08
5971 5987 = 0.06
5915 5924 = 0.13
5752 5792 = -0.07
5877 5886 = 0.23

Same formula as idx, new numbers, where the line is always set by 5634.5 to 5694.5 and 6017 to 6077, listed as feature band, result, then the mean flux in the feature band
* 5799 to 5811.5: -1.7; 1.46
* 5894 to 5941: 8.0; 1.11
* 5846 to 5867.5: 0.9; 1.26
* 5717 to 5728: -0.4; 1.3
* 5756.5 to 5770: -0.5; 1.32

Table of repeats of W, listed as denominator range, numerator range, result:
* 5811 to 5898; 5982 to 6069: 1.15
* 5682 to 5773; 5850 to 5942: 0.84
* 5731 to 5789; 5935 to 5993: 0.95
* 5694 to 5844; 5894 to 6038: 0.93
